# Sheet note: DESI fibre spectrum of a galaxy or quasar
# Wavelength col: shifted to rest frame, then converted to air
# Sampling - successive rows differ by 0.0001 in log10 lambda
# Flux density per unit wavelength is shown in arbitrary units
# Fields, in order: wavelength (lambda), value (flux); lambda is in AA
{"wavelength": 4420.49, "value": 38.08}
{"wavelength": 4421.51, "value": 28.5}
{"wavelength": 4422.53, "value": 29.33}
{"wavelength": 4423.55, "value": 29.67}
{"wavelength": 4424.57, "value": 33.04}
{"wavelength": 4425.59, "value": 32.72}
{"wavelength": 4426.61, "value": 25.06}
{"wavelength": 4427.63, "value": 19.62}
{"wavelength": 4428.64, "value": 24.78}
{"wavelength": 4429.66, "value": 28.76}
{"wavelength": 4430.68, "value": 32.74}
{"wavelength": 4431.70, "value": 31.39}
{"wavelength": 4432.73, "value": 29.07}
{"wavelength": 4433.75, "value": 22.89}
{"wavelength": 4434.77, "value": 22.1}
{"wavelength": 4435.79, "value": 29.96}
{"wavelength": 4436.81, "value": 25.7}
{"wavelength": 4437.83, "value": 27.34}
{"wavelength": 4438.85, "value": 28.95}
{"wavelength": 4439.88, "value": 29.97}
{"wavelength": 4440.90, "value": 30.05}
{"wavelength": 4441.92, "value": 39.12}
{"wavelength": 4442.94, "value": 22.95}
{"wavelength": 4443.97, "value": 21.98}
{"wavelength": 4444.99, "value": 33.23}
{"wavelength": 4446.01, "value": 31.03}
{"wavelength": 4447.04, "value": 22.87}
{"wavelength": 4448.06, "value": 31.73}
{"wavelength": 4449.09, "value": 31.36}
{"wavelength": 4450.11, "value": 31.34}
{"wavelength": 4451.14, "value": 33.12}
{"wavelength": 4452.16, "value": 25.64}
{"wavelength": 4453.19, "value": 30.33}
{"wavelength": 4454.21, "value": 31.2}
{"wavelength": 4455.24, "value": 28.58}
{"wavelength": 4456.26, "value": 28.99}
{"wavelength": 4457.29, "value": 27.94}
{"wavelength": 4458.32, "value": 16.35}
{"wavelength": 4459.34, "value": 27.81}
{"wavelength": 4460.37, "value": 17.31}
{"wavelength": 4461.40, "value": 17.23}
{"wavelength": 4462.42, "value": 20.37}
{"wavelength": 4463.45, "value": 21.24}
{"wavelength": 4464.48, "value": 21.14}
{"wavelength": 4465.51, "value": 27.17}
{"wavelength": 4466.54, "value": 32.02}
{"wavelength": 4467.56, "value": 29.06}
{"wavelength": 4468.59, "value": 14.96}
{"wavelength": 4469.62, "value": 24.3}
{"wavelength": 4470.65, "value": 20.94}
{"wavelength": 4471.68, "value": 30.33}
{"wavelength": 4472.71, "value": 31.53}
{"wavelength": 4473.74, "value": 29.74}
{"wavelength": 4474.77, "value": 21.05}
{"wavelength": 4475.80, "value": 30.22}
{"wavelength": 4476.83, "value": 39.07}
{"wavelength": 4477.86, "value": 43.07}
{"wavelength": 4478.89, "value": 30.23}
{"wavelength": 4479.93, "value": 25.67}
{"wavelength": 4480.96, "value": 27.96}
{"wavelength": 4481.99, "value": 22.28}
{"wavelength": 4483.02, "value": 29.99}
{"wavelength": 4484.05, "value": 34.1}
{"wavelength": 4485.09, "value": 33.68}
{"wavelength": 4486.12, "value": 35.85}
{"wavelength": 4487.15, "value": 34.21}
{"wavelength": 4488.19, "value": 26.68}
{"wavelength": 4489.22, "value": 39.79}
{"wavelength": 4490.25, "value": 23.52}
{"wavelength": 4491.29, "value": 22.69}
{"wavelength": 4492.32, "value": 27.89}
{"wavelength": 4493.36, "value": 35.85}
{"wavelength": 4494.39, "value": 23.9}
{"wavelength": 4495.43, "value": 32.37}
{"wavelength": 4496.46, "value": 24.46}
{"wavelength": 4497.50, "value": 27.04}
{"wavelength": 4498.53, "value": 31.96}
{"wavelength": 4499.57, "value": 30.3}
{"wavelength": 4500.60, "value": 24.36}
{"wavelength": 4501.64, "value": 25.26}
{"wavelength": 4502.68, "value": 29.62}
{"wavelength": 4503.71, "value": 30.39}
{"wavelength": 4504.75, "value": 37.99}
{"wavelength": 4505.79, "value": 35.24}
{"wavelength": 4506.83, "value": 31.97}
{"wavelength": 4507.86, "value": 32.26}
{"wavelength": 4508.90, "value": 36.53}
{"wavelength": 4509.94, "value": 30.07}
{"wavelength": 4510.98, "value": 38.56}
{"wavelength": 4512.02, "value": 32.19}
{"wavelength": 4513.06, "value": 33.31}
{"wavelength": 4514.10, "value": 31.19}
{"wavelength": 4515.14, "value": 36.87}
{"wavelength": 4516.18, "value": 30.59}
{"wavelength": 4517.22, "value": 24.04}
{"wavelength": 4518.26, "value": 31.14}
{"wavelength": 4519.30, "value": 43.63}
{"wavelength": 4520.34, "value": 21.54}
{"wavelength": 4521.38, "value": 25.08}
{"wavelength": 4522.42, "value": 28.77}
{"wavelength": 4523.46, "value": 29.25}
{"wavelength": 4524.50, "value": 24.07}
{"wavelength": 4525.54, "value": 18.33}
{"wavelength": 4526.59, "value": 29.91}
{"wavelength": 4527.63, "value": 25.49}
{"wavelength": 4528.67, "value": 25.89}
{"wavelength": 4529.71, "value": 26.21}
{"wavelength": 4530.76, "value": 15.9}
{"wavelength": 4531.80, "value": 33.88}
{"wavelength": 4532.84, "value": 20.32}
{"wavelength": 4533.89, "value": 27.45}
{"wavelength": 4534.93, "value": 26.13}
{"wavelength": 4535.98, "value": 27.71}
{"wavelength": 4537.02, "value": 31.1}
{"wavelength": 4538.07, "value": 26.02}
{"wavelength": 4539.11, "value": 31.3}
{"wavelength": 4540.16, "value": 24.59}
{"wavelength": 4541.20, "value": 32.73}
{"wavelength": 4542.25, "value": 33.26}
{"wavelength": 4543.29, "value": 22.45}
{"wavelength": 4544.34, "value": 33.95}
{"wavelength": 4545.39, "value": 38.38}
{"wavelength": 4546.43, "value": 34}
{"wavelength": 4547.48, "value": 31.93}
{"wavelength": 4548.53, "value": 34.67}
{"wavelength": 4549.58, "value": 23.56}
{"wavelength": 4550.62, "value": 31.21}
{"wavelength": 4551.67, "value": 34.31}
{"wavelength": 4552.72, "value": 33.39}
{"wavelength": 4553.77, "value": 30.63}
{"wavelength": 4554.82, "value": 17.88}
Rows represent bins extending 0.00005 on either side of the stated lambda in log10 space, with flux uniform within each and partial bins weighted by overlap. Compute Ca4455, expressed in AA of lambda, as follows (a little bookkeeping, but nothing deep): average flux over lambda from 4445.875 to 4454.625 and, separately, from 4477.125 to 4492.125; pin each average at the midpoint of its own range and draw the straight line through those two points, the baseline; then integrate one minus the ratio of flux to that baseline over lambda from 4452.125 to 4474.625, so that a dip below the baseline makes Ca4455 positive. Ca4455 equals 3.8 AA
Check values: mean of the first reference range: 29.8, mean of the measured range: 25.1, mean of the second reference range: 30.8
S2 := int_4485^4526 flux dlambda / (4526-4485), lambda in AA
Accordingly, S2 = 30.3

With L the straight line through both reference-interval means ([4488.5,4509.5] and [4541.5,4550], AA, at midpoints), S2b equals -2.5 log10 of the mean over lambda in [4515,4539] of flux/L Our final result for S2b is 0.14 mag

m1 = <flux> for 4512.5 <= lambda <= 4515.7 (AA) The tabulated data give 33.7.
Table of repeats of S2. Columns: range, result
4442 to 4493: 27.9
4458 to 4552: 28.8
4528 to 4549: 28.9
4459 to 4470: 22.9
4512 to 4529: 28.8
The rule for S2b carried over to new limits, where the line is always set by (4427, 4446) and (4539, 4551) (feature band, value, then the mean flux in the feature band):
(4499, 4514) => -0.07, 32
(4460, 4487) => 0.06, 27.5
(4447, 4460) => 0.00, 28.3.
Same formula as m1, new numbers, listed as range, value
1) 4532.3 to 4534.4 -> 23.9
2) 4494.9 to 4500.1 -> 29.2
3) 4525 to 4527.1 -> 24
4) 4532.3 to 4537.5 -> 26.5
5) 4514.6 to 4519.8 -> 33.2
